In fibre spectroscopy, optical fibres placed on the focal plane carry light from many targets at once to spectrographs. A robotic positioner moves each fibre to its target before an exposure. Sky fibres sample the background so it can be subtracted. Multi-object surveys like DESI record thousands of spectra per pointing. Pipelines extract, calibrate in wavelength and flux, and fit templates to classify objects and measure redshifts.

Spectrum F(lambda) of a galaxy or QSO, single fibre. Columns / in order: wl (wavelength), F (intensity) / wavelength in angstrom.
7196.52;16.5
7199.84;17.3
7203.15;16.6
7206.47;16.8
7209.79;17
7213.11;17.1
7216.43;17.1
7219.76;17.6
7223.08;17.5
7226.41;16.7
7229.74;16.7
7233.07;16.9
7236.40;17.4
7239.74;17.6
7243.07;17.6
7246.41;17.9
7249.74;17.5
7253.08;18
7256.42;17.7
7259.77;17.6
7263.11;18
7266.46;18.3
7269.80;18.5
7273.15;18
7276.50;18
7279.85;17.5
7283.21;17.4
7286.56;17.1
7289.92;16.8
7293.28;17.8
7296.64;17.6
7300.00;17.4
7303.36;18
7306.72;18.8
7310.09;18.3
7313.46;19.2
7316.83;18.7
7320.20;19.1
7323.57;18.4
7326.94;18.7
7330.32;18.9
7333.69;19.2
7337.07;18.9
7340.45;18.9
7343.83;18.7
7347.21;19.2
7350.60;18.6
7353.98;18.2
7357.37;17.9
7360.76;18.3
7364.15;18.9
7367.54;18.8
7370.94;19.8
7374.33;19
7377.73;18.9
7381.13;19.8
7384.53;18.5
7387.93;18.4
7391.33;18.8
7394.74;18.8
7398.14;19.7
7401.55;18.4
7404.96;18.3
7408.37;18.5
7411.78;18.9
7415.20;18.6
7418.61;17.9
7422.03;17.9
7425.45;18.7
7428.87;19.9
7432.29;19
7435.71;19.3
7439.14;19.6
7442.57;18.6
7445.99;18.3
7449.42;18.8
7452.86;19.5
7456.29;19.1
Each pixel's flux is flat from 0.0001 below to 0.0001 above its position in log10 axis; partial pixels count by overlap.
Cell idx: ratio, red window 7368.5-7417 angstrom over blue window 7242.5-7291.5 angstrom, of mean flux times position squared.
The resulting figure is 1.10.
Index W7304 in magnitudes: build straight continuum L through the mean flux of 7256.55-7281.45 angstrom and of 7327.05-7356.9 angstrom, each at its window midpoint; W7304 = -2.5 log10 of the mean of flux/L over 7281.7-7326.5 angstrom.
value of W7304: 0.02 mag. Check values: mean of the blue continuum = 18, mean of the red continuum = 18.8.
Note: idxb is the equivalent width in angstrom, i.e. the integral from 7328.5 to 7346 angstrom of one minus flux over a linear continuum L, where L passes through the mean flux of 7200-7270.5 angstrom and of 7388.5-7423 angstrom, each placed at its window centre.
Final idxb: -0.8 angstrom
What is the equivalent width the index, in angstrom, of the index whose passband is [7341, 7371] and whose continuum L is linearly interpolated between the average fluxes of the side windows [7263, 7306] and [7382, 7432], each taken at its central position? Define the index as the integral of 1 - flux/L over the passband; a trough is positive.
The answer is -0.6 angstrom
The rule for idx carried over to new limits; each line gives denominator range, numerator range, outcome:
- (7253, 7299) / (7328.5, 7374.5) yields 1.08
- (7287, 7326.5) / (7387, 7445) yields 1.06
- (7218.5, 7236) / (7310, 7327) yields 1.13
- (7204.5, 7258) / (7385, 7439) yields 1.14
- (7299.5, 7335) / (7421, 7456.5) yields 1.05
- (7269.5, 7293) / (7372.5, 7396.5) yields 1.11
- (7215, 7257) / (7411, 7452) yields 1.14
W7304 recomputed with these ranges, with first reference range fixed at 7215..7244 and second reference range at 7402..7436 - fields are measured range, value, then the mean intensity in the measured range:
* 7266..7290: -0.009 mag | 17.7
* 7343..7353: -0.040 mag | 18.8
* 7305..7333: -0.052 mag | 18.8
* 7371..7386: -0.045 mag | 19.1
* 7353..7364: -0.002 mag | 18.2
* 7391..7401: -0.033 mag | 19.1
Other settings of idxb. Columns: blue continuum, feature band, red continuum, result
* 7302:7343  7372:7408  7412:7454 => -0.1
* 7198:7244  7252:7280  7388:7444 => -0.7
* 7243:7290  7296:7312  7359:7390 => 0.1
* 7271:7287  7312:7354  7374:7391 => -1.2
